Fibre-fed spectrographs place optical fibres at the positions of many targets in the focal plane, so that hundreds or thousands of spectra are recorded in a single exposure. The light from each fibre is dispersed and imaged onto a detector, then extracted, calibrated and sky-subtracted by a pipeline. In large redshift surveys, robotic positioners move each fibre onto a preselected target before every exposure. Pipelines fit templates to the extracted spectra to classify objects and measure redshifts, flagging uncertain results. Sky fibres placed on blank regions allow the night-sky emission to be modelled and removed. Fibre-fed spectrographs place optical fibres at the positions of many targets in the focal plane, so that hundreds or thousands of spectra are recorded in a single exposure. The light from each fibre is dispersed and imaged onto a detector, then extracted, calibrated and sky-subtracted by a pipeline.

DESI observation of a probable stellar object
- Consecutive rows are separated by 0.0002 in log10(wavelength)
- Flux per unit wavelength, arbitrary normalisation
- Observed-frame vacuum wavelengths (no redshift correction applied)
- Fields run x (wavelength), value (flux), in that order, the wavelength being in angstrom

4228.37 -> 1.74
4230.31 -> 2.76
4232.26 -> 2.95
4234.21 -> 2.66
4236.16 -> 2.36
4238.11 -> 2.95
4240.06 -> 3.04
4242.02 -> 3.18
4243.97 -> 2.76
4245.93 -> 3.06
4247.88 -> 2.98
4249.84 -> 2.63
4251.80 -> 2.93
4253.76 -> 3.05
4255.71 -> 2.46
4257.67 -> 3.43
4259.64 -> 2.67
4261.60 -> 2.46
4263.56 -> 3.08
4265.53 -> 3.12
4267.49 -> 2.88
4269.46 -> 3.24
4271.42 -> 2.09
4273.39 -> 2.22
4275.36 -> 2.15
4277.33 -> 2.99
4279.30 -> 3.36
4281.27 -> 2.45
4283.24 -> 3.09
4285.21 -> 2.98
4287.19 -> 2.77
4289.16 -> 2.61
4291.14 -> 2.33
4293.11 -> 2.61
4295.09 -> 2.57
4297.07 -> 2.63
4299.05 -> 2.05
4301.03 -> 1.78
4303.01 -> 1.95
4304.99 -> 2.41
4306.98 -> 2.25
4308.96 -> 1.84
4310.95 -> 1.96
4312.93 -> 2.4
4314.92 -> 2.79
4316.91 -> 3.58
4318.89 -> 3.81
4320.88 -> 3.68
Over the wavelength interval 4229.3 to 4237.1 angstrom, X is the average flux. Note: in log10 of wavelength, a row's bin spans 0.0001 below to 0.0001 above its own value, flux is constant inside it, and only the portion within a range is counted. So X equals 2.68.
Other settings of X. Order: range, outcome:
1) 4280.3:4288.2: 2.82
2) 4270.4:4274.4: 2.17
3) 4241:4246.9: 3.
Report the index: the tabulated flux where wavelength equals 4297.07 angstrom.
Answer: 2.63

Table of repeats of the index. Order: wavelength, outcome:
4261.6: 2.46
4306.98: 2.25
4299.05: 2.05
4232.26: 2.95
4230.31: 2.76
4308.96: 1.84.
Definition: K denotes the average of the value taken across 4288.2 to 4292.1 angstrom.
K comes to 2.47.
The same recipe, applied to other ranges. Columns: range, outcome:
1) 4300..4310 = 2.04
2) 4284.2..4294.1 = 2.66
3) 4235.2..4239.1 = 2.66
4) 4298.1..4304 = 1.93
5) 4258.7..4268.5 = 2.84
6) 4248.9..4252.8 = 2.78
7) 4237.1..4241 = 2.99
